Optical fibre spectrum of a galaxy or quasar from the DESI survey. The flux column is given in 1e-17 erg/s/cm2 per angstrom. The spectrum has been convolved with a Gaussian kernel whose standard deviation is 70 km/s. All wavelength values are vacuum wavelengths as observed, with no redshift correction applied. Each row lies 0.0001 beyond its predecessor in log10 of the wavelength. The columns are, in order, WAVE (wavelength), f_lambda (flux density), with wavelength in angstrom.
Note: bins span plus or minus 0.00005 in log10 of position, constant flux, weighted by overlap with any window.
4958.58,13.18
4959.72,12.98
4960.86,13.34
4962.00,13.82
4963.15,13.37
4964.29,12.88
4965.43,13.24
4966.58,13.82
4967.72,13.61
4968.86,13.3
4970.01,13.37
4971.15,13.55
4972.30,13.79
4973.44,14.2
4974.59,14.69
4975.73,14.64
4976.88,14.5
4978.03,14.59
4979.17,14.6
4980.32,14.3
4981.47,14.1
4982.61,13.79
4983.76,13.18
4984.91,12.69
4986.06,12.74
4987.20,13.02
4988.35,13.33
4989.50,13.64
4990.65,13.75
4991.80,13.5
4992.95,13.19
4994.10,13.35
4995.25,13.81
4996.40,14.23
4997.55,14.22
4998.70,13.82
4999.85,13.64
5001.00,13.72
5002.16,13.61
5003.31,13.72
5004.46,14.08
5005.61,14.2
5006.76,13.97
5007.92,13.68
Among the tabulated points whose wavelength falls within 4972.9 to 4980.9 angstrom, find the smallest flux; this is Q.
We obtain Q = 14.2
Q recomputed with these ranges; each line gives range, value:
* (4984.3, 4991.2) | 12.69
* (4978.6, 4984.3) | 13.18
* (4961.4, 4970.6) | 12.88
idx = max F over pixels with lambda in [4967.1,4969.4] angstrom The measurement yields 13.61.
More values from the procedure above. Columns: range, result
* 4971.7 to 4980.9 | 14.69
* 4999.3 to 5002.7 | 13.72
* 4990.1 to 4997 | 14.23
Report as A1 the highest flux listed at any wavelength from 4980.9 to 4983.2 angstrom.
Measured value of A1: 14.1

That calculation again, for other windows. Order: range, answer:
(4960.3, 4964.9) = 13.82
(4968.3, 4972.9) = 13.79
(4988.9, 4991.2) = 13.75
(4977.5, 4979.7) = 14.6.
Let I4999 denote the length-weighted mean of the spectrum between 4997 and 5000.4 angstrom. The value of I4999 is 13.9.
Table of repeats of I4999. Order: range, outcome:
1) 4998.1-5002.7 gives 13.7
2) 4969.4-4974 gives 13.7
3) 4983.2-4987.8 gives 12.9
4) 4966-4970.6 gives 13.5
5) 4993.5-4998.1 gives 13.9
